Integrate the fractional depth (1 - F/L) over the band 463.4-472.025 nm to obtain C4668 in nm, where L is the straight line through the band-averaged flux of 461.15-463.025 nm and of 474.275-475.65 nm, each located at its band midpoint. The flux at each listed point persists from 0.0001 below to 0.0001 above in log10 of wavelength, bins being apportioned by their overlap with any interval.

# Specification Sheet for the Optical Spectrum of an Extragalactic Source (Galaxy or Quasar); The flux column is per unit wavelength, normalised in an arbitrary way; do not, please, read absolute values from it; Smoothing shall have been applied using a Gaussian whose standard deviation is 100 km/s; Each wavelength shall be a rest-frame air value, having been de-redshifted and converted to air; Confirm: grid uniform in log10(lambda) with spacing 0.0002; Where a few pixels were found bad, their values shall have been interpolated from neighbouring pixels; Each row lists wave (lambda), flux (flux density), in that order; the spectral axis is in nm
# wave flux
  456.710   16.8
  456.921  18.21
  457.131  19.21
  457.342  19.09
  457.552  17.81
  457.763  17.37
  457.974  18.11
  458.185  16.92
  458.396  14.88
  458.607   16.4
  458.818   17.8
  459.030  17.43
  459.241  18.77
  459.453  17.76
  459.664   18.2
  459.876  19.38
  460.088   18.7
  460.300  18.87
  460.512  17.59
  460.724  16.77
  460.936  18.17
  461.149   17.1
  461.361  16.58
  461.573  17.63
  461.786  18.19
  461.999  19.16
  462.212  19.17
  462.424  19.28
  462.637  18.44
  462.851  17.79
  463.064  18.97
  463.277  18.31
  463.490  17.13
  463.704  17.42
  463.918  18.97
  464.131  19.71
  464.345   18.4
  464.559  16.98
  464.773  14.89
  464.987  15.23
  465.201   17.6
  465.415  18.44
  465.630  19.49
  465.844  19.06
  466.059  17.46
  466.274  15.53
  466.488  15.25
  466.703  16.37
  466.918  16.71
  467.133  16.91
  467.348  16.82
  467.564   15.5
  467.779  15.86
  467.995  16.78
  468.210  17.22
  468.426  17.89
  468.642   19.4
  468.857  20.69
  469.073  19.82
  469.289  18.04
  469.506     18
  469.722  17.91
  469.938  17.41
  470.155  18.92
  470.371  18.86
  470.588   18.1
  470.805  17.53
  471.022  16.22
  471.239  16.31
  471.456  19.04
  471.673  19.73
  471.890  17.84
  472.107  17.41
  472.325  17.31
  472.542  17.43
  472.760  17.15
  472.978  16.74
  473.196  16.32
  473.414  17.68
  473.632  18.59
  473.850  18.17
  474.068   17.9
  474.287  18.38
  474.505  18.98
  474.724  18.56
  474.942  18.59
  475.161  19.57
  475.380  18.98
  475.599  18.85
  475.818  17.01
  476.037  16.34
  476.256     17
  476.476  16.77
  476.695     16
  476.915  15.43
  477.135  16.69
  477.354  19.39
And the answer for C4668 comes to 0.412 nm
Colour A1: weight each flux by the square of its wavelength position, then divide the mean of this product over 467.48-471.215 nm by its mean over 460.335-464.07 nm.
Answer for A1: 1.02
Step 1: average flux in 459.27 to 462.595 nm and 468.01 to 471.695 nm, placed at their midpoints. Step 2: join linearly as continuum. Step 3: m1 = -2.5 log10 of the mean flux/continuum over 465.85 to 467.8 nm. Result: 0.11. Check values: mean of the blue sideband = 18.2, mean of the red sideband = 18.2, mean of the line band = 16.4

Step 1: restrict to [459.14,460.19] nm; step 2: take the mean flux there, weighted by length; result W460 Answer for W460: 18.6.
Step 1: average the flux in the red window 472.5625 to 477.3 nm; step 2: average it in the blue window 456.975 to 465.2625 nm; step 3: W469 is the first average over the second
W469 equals 1.0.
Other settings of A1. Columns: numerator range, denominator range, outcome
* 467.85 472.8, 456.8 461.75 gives 1.06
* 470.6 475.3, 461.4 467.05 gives 1.05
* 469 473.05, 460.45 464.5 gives 1.02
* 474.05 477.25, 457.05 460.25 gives 1.06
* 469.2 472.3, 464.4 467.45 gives 1.08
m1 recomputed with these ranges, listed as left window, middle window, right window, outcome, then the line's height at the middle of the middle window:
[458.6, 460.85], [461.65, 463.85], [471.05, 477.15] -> -0.02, 18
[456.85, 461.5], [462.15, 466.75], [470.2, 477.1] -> 0.00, 17.7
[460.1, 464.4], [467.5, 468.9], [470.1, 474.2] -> 0.02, 17.9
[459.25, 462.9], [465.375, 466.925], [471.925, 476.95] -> 0.04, 18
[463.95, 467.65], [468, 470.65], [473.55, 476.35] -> -0.06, 17.6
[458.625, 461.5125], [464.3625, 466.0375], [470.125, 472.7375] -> 0.03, 17.9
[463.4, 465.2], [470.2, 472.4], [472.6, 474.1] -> -0.03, 17.5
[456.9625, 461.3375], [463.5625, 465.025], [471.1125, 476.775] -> 0.02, 17.8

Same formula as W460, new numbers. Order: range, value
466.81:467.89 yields 16.4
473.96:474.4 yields 18.1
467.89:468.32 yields 17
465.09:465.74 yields 18.5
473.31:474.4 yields 18.2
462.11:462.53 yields 19.3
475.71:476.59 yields 16.8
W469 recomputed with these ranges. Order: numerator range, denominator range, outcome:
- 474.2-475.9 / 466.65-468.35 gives 1.13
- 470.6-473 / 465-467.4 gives 1.02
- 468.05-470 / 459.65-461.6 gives 1.03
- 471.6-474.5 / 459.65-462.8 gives 0.98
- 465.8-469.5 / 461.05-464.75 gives 0.96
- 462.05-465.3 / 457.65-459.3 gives 1.04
